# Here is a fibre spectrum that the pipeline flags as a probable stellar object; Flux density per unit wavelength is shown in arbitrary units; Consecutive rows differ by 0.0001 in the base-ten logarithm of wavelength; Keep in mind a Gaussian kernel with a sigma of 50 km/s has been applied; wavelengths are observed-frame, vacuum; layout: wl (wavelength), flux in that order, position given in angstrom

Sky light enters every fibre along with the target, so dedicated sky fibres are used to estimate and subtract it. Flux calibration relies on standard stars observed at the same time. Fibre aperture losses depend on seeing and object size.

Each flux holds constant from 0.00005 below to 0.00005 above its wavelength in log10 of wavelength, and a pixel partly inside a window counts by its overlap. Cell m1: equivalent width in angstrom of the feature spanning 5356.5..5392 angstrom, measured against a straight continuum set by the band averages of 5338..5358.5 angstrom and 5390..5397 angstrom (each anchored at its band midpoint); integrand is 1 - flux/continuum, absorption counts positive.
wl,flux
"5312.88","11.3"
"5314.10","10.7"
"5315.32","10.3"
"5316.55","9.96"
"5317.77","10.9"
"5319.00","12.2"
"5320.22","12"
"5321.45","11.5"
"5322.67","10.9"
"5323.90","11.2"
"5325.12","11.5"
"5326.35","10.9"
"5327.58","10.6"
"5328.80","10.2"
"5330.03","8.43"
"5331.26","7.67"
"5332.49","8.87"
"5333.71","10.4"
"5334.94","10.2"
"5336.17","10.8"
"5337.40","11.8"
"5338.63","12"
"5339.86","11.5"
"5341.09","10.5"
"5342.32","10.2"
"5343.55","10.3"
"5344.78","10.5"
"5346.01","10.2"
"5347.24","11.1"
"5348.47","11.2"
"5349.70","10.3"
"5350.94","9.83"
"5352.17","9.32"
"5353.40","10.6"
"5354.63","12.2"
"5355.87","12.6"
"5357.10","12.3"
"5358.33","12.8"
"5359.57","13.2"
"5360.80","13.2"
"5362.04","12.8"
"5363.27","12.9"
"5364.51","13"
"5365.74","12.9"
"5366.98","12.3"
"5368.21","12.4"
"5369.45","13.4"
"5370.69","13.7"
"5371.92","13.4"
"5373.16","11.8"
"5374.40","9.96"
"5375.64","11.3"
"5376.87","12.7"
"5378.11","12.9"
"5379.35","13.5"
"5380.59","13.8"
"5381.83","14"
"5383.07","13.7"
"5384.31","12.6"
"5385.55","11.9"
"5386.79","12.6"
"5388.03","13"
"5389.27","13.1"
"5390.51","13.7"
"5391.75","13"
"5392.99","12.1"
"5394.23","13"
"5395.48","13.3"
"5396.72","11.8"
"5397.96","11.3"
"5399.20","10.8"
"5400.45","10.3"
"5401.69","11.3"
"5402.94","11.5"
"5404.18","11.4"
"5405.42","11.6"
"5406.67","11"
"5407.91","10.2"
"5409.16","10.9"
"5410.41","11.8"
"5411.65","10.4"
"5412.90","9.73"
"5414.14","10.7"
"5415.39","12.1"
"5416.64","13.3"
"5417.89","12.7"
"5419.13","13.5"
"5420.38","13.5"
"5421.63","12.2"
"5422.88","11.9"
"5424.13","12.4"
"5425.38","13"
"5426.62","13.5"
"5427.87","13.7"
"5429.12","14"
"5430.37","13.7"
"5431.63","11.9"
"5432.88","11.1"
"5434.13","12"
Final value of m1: -2.3 angstrom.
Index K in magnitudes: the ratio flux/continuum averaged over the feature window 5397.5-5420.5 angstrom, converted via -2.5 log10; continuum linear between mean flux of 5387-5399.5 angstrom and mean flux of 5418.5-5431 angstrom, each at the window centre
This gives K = 0.13 mag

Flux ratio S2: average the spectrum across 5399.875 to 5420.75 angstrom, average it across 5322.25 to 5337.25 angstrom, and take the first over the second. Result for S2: 1.1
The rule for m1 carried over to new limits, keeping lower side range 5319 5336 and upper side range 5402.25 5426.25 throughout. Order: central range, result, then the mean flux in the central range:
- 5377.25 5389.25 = -1.9 angstrom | 13.1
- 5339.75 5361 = -0.8 angstrom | 11.2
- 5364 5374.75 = -1.5 angstrom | 12.6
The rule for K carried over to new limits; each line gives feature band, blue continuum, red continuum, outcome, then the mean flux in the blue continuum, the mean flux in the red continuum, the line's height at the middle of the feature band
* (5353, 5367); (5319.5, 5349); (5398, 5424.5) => -0.15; 10.6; 11.6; 10.9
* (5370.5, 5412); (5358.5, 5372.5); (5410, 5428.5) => 0.05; 13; 12.3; 12.7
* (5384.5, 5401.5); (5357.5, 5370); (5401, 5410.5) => -0.05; 12.9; 11.2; 11.7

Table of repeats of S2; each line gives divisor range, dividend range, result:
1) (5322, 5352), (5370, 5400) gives 1.21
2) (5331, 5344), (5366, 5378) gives 1.18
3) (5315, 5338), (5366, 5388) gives 1.21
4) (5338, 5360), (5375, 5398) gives 1.15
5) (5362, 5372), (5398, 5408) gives 0.85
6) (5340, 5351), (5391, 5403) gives 1.13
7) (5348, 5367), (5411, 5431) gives 1.05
